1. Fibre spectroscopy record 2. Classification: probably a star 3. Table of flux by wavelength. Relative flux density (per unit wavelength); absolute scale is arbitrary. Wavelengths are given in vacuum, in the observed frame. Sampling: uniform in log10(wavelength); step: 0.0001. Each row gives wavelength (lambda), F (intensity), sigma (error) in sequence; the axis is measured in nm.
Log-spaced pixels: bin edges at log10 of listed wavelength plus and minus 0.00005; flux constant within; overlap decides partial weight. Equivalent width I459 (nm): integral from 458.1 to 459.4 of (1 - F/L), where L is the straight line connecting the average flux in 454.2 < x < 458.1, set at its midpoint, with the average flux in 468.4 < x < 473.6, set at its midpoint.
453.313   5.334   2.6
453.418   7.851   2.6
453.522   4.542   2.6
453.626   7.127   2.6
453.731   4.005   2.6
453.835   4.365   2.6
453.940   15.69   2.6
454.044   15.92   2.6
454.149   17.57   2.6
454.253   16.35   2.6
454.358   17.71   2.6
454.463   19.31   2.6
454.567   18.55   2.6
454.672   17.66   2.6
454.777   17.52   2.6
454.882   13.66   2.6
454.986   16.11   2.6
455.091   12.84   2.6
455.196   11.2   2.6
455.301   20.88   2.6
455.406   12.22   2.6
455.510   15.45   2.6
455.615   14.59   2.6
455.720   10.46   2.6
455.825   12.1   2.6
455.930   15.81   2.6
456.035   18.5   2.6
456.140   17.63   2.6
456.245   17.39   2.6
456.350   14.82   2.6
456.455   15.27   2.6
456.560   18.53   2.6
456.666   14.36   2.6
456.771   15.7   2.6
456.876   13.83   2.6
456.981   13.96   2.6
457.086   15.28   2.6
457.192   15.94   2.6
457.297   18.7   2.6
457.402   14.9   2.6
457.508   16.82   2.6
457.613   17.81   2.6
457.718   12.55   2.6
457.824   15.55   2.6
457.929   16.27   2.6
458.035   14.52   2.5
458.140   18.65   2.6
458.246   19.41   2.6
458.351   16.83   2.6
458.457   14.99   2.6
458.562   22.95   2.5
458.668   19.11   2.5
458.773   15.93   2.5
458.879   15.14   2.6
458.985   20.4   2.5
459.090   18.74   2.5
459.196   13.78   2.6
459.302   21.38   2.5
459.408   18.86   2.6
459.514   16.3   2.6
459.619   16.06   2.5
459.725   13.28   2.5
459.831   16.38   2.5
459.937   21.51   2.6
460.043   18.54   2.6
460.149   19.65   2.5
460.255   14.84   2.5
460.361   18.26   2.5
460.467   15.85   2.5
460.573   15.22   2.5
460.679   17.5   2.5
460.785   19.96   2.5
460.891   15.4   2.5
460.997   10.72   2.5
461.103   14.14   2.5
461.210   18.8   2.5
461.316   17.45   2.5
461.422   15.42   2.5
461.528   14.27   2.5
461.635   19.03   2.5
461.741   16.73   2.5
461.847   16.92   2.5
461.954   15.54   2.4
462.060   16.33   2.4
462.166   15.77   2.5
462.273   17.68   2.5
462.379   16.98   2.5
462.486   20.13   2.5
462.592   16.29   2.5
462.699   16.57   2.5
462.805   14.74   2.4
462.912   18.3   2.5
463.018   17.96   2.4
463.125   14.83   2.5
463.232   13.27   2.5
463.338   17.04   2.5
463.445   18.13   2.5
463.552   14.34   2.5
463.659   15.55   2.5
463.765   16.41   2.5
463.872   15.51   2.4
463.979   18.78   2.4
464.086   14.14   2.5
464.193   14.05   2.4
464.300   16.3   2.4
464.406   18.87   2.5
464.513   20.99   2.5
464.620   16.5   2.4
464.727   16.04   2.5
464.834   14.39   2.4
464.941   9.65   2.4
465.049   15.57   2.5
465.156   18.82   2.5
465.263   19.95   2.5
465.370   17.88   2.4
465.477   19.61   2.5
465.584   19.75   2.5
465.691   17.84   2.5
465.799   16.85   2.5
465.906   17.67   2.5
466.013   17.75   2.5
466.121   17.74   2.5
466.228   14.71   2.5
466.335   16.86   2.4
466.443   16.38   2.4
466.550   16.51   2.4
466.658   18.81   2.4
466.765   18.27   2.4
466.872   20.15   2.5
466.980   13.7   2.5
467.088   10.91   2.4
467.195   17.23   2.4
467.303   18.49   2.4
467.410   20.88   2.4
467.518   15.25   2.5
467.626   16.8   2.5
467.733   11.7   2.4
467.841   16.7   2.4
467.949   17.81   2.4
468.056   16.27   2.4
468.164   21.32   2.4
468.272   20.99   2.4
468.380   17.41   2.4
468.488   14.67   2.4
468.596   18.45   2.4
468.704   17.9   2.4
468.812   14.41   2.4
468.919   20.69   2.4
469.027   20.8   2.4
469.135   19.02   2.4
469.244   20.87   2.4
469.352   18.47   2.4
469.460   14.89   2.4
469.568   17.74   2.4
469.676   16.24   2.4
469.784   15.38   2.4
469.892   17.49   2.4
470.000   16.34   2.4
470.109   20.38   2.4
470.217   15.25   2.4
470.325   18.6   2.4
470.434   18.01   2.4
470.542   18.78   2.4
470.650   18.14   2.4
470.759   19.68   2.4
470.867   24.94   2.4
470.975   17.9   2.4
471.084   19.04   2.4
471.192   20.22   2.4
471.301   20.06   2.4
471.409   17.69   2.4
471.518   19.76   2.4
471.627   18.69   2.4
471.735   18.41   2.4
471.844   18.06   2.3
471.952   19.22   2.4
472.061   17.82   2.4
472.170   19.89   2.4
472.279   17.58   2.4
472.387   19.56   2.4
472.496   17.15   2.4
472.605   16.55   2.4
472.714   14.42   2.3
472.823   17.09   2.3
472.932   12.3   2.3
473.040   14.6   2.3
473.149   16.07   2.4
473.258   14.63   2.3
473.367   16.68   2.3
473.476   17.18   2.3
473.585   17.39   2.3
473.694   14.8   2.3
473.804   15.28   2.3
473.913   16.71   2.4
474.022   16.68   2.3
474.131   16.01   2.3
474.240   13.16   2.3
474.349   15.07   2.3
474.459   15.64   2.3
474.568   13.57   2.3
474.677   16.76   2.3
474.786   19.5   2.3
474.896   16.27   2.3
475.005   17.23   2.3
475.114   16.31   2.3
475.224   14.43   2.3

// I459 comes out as -0.17 nm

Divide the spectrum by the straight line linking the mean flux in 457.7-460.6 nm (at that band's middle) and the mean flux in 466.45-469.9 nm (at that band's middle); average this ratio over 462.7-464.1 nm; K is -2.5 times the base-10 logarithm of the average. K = 0.07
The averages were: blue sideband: 17.2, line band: 16.2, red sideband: 17.4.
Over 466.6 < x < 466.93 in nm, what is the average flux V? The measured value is 19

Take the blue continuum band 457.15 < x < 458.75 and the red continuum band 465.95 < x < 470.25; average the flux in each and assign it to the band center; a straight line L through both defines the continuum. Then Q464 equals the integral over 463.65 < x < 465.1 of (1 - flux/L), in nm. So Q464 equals 0.11 nm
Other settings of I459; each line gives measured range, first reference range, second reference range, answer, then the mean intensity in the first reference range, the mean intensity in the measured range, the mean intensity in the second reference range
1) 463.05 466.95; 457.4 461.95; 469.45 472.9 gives 0.150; 16.9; 16.8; 18.2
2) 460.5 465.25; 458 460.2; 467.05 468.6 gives 0.302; 17.8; 16.3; 17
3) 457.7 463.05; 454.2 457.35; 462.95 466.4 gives -0.240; 15.7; 17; 16.7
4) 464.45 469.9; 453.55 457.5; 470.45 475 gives -0.252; 14.9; 17.3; 17.3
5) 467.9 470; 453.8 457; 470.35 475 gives -0.123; 15.4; 17.9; 17.3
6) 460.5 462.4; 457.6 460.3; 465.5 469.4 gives 0.114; 17.3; 16.3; 17.5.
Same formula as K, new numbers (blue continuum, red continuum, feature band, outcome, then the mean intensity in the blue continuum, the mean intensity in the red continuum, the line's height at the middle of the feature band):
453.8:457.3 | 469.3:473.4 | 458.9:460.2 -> -0.114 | 15.5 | 17.7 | 16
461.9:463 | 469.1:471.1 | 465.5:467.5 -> 0.022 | 16.9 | 18.2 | 17.6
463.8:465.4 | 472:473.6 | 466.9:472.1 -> -0.087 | 16.5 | 16.6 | 16.5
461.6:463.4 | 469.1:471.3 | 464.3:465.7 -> -0.005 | 16.7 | 18.4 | 17.3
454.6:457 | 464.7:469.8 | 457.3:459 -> -0.085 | 15.3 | 17.2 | 15.7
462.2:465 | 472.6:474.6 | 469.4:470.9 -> -0.140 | 16.3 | 15.5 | 15.7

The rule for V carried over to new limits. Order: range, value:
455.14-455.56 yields 14.9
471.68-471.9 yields 18.3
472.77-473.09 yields 14.7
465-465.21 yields 17.3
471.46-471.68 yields 19.1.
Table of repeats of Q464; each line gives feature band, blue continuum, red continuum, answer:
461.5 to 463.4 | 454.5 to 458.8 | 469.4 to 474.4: -0.01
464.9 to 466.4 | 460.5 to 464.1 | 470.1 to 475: -0.05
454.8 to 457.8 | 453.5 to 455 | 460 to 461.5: -0.12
